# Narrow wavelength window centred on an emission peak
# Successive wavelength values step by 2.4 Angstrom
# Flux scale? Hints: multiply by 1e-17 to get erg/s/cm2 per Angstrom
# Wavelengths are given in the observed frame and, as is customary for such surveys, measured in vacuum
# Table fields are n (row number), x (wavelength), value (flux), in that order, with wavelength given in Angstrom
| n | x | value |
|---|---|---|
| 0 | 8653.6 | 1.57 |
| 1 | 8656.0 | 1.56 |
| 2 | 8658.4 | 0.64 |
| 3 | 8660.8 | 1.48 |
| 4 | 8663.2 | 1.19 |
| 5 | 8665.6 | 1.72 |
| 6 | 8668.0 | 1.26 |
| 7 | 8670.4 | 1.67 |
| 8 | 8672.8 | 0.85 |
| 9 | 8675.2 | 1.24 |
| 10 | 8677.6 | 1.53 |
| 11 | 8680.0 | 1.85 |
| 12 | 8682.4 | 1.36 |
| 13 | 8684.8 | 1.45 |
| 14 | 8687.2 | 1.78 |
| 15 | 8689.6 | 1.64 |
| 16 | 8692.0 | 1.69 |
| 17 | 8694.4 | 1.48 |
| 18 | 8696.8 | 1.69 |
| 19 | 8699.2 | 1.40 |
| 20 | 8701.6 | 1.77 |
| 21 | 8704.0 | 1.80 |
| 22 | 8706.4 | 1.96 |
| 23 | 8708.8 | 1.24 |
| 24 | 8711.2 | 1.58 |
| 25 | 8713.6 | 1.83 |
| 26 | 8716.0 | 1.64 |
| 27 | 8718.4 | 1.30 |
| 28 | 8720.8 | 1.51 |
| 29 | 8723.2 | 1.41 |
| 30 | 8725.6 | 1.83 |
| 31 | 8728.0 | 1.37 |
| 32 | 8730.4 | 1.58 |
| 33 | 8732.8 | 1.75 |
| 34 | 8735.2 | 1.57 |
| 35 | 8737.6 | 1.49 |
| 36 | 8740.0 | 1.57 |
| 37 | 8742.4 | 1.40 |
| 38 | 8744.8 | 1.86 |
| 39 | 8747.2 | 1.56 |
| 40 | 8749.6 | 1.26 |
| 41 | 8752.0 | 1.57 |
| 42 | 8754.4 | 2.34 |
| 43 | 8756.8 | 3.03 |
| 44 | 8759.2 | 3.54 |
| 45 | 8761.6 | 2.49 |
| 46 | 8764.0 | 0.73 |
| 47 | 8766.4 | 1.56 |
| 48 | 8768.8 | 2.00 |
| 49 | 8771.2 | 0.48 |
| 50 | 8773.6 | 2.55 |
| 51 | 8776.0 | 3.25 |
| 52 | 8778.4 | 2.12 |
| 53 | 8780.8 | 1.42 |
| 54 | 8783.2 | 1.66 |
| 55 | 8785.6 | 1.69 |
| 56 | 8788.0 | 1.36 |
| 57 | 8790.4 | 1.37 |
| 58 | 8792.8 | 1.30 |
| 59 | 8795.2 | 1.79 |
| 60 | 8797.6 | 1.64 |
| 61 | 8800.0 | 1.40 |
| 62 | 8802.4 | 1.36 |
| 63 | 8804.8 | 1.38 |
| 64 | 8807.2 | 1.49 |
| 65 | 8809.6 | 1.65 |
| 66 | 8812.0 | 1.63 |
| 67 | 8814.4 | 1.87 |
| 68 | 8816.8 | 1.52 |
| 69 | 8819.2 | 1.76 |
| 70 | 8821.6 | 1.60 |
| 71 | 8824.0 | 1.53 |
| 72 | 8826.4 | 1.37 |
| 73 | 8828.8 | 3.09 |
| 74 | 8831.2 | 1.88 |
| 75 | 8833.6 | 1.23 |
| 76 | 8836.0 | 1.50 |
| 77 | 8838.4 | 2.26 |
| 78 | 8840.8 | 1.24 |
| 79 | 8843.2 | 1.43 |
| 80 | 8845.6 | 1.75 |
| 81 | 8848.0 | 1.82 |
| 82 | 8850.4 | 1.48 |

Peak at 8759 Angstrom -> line [S II]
